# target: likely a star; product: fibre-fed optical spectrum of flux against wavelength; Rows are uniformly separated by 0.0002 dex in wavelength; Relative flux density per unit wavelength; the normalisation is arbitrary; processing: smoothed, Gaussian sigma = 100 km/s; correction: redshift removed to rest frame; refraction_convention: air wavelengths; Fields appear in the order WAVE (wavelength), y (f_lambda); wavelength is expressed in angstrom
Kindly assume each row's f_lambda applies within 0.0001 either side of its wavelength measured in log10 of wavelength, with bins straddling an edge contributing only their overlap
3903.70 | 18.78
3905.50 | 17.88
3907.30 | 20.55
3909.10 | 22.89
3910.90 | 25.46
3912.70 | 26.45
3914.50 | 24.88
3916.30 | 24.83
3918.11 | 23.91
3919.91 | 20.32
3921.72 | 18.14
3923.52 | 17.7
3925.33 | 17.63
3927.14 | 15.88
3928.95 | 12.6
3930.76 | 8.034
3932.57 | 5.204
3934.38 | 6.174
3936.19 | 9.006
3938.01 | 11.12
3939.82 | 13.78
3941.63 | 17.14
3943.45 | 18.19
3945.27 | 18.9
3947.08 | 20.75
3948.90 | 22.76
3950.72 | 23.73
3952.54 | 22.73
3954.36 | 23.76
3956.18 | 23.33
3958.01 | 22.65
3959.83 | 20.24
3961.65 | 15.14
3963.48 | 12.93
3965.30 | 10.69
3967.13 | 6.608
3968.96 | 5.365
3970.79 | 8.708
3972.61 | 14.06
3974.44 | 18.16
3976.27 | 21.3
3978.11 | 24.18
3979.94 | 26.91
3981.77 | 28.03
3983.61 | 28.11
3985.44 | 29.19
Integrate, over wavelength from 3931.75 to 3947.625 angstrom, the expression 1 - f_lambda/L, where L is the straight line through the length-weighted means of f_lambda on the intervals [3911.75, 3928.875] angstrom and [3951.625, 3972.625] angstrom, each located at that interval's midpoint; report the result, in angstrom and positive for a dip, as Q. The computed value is 4.2 angstrom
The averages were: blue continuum 20.7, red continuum 15.6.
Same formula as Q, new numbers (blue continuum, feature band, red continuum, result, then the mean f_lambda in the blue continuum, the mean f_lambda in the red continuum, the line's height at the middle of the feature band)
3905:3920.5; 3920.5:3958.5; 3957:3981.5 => 5.7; 23.2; 16.3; 19.9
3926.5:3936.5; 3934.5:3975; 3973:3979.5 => -3.8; 9.34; 21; 15.4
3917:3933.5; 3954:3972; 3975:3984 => 5.9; 15.6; 25.2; 22.3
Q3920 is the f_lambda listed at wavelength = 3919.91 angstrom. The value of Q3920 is 20.32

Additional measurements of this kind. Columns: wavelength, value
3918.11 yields 23.91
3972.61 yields 14.06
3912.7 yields 26.45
